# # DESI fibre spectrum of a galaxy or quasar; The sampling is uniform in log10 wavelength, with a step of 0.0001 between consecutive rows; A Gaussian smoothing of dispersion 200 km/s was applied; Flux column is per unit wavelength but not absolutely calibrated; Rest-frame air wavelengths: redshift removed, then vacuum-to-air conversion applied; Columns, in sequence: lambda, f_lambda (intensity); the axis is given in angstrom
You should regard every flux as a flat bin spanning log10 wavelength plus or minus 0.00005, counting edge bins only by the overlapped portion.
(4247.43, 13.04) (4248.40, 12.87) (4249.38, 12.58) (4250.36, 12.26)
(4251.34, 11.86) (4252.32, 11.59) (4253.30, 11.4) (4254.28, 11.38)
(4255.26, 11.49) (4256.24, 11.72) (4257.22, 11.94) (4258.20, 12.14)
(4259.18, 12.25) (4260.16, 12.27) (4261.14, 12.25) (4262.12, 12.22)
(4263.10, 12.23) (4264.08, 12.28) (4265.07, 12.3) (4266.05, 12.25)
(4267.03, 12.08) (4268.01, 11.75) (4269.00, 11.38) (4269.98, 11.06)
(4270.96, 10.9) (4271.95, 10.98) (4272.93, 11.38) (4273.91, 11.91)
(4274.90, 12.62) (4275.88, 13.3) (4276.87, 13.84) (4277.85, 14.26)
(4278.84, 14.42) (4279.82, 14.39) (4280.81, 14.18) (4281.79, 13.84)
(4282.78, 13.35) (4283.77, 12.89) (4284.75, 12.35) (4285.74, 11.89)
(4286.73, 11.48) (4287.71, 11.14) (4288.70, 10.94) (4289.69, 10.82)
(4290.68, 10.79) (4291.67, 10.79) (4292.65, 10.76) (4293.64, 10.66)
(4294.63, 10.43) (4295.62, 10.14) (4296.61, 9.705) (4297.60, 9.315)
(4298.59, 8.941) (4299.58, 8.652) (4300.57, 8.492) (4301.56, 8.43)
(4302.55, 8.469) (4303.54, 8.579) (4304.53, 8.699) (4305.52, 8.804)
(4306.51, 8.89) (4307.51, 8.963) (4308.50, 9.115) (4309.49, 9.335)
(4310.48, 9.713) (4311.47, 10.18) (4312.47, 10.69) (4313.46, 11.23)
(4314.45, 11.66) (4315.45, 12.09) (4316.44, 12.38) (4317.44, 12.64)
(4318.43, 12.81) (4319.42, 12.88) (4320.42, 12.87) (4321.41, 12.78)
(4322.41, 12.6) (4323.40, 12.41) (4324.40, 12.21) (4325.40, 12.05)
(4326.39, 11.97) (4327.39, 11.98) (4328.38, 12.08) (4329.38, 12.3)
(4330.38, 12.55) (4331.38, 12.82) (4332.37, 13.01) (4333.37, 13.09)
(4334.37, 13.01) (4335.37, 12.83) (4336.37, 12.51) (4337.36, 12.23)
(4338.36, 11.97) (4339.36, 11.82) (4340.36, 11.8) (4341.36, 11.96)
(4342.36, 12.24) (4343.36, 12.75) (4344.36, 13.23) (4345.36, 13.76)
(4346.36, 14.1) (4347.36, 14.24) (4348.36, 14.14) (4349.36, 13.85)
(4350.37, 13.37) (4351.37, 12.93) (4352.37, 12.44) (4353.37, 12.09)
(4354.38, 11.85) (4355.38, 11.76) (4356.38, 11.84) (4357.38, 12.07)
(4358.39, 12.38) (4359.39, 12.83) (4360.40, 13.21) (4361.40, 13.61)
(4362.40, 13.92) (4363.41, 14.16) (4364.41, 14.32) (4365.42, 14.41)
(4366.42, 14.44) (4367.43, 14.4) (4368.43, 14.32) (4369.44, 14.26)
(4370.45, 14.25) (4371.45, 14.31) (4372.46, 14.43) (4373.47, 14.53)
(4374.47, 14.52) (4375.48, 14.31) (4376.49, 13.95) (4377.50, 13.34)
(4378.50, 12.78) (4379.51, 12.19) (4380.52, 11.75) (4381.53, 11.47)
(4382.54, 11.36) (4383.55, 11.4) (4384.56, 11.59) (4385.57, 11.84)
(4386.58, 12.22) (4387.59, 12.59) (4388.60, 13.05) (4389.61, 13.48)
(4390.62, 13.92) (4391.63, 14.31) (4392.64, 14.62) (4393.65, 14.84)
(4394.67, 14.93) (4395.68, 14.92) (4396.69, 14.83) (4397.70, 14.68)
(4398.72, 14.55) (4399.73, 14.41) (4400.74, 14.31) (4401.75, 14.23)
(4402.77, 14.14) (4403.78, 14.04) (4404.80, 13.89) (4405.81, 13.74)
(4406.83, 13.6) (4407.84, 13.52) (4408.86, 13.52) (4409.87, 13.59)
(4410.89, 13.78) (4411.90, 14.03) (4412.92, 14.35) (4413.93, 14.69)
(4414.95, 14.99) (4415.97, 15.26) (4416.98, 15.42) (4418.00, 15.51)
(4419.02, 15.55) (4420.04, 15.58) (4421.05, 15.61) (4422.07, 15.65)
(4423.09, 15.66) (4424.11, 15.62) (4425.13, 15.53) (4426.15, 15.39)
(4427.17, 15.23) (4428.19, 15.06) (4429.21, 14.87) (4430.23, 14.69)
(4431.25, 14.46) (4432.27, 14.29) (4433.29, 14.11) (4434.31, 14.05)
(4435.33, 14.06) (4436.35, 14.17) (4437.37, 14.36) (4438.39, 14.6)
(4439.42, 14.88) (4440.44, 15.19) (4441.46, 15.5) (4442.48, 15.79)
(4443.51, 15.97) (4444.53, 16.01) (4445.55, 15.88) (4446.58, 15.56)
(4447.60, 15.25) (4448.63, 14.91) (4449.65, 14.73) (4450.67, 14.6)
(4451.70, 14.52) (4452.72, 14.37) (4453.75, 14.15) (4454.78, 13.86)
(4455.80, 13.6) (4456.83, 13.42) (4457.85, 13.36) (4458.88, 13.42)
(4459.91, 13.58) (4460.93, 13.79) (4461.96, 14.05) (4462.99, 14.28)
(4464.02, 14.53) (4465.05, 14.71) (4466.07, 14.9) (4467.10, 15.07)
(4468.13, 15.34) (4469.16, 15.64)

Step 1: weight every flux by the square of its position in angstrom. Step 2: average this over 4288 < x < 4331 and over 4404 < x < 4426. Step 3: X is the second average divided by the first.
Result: 1.44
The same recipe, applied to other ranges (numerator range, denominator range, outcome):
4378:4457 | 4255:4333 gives 1.32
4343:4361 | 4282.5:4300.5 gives 1.24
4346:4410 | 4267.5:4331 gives 1.24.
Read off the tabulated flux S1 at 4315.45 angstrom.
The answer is 12.09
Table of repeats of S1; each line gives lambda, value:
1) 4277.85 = 14.26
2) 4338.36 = 11.97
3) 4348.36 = 14.14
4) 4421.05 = 15.61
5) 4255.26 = 11.49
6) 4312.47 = 10.69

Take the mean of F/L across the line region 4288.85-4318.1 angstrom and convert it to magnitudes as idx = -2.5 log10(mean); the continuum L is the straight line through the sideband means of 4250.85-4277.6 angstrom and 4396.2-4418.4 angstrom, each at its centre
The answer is 0.25 mag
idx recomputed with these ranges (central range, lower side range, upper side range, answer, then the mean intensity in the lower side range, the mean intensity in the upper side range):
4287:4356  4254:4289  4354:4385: 0.117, 12.3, 13.2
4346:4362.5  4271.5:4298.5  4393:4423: 0.038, 11.9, 14.6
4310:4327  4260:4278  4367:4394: 0.063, 12.1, 13.3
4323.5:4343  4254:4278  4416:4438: 0.081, 12.1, 15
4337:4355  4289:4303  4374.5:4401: -0.096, 9.76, 13.4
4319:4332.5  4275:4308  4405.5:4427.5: -0.036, 11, 14.8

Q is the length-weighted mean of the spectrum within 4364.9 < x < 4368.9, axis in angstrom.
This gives 14.4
